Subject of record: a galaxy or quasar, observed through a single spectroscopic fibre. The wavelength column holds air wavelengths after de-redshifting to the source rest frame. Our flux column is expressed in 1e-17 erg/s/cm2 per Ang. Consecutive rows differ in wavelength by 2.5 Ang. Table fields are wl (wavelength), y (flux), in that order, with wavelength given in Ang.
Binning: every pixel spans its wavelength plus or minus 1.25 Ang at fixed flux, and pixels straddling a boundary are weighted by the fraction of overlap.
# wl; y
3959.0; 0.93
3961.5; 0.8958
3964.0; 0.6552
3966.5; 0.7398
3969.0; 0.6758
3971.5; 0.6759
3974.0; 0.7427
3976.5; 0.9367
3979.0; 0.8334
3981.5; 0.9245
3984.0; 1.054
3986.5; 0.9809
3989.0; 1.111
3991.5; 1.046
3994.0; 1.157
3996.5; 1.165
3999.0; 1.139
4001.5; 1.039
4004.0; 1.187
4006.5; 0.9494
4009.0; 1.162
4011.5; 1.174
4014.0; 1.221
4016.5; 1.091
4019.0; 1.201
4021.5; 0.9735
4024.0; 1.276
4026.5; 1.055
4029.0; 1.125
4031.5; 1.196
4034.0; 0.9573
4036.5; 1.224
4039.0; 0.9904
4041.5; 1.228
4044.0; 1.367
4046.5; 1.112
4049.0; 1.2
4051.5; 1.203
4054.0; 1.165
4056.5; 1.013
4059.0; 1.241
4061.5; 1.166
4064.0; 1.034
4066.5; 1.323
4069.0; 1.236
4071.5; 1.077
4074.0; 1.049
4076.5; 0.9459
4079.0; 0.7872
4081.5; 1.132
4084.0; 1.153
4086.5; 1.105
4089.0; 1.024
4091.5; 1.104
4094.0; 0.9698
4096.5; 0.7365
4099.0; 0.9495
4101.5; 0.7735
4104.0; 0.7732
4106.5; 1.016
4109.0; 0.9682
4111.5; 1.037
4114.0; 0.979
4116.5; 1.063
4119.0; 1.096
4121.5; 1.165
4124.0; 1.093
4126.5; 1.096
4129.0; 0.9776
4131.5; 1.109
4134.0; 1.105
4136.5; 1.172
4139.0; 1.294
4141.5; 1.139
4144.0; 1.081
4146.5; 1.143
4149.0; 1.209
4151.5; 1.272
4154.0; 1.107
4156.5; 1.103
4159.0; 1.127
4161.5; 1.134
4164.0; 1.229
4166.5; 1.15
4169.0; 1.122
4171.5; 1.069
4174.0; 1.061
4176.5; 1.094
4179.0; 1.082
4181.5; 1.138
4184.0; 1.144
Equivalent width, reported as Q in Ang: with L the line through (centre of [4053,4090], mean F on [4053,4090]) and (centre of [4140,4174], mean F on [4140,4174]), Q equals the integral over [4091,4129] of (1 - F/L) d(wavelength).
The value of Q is 4.5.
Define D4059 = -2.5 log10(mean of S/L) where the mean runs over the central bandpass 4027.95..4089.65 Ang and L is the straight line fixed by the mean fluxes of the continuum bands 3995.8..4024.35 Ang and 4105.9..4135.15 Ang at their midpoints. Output -0.03 mag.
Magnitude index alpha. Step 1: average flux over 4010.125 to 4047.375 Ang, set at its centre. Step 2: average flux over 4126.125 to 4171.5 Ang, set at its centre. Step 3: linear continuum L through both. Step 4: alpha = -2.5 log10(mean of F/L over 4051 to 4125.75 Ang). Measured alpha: 0.10 mag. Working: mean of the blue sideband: 1.15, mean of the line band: 1.04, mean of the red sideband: 1.14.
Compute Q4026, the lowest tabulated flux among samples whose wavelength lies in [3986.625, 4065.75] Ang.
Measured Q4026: 0.9494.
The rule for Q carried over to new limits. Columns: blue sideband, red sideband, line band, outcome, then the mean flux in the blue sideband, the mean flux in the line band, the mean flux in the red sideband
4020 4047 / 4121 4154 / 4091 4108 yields 3.6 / 1.14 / 0.895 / 1.14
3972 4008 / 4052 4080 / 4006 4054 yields -4.0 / 1.01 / 1.15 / 1.1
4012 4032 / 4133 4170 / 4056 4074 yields -0.1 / 1.14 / 1.15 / 1.16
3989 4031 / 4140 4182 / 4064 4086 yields 0.8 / 1.12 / 1.09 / 1.13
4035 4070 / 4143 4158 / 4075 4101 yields 4.1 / 1.18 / 0.985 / 1.15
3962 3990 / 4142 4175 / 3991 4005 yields -3.9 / 0.847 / 1.13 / 1.14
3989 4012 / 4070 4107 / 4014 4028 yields -0.6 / 1.11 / 1.13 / 0.974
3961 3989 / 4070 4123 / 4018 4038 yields -4.7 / 0.839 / 1.12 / 0.997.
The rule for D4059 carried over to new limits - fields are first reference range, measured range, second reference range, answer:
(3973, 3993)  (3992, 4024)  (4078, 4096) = -0.16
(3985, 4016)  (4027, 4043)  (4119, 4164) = 0.00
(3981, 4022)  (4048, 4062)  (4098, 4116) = -0.15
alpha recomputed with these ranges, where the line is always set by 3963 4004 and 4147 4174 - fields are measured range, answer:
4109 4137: 0.03 mag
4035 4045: -0.18 mag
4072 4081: 0.10 mag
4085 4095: 0.01 mag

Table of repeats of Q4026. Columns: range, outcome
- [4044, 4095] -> 0.7872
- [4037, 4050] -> 0.9904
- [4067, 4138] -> 0.7365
